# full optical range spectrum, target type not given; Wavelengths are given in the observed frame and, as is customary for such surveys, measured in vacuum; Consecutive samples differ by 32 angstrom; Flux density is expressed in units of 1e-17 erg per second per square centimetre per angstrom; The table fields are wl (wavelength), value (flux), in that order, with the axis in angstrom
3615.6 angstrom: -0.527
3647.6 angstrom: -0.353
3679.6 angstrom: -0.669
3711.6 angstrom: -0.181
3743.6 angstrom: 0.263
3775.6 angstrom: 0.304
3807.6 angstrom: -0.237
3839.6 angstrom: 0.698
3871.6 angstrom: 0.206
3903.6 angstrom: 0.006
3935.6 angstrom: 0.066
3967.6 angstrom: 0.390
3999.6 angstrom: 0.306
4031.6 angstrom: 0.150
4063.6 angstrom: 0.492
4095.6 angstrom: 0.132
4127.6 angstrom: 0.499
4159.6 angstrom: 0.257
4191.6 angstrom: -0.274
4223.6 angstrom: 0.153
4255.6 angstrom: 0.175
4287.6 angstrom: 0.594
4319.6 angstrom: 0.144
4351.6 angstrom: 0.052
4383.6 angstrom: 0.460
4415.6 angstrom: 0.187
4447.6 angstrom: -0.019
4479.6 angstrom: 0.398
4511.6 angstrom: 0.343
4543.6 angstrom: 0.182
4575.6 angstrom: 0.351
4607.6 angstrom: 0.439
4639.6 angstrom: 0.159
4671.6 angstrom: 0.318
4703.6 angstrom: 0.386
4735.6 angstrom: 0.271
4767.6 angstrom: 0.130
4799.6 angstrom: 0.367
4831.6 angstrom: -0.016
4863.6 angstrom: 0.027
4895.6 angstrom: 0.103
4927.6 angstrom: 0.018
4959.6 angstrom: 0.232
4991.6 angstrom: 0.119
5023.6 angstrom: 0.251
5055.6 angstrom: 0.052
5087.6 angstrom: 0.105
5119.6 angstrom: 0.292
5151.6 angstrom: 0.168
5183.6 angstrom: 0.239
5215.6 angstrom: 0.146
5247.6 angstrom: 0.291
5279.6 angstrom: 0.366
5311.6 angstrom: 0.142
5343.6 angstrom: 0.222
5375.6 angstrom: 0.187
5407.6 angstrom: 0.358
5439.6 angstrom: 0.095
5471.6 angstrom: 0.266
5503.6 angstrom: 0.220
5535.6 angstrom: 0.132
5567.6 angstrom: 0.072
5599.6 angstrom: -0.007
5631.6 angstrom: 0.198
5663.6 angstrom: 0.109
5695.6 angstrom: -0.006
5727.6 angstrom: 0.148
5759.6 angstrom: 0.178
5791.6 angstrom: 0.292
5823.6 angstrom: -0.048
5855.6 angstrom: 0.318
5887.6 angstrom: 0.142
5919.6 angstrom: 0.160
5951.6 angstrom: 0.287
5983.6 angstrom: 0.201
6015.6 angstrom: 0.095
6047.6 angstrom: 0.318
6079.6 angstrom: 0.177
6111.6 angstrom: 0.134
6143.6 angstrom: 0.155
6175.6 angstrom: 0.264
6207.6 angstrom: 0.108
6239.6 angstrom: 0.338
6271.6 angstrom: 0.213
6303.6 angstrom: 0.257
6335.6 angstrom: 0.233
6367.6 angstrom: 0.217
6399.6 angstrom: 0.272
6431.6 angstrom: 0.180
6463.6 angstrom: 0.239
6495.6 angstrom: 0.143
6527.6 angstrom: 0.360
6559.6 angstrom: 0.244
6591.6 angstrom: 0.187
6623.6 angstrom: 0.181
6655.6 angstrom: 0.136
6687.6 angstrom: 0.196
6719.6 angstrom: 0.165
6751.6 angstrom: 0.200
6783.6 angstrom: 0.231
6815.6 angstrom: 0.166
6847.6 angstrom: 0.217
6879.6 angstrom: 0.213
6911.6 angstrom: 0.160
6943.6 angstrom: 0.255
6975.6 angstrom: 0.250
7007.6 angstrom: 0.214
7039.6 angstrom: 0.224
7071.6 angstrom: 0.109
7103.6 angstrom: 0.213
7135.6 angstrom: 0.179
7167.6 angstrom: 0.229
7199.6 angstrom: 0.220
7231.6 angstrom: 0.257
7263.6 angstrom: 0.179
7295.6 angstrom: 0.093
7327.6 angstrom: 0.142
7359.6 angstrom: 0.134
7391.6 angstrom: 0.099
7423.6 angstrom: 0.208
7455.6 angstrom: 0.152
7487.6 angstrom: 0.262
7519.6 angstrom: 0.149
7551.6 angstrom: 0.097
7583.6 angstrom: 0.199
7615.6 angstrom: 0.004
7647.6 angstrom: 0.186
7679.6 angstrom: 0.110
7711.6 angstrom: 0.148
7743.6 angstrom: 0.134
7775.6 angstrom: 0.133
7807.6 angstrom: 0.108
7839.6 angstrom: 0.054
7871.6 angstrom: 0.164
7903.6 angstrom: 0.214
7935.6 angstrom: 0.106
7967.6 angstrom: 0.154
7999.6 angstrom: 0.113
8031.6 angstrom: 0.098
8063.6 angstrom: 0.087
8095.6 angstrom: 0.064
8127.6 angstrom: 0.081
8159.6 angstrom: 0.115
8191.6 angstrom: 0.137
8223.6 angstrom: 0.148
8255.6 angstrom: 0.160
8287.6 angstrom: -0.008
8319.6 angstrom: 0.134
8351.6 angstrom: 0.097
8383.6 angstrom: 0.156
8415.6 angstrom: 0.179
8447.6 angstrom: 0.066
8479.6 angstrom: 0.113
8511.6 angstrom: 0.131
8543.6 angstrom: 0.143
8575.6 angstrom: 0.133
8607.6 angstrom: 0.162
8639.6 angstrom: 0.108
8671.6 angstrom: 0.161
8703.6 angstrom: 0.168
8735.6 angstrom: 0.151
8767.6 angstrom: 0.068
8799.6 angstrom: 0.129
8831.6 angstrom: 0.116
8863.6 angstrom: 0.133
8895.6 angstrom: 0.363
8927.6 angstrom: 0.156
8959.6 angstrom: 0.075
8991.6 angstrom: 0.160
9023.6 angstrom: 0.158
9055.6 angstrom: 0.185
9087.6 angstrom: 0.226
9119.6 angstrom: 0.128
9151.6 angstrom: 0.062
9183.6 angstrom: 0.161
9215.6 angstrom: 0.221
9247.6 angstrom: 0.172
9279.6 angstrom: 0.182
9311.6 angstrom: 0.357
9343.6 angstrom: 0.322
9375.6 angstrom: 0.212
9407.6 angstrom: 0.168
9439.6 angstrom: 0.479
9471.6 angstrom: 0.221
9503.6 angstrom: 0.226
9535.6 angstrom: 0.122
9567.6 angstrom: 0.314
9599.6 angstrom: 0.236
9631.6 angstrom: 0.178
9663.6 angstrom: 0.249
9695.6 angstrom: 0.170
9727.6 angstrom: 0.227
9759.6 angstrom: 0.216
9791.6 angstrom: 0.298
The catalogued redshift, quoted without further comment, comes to 1.39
